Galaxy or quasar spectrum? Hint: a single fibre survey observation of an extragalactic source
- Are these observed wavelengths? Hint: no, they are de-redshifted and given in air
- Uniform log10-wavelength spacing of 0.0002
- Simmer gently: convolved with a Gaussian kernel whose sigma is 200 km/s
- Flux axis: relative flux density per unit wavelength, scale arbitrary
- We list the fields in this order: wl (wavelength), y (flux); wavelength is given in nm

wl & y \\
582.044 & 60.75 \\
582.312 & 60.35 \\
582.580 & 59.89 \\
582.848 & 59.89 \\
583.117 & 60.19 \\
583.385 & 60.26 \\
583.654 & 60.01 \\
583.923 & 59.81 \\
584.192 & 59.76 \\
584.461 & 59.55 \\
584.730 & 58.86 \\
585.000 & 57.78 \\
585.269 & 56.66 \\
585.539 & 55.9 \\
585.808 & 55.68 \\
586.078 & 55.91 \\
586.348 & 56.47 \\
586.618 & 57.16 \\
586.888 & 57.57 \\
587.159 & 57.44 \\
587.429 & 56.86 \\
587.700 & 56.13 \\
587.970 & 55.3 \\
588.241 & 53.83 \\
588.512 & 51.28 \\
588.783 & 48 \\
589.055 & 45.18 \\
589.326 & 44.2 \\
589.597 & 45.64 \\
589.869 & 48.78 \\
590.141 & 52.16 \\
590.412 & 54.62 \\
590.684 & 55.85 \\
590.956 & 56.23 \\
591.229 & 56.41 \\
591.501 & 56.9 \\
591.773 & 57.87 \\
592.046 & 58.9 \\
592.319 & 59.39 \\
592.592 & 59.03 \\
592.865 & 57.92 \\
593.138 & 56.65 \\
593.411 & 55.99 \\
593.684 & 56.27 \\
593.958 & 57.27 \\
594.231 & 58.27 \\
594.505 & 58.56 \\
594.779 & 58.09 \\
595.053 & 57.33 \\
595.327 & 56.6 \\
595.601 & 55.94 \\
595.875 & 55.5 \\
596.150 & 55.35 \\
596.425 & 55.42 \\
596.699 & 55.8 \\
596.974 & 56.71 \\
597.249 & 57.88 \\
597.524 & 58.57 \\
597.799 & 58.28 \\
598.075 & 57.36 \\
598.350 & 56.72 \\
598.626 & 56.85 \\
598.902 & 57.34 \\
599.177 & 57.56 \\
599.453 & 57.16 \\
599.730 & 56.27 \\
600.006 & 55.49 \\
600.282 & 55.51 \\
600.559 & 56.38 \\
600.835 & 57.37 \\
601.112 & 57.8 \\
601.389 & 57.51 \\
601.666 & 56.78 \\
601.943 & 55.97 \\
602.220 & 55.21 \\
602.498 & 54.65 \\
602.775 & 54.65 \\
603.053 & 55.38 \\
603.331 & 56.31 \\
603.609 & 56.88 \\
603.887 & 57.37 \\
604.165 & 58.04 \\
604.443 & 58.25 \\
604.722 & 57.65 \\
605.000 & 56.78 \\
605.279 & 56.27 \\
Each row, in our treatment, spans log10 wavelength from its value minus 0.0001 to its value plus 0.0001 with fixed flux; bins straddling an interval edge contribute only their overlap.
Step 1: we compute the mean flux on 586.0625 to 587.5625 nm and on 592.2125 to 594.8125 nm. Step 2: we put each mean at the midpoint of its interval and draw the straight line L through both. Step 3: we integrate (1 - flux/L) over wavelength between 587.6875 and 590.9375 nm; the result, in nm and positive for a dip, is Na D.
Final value 0.36 nm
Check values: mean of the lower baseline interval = 57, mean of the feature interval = 50.9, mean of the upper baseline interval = 57.7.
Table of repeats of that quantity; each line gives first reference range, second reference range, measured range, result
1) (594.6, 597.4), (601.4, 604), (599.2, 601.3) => -0.018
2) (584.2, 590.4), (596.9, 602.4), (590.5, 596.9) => -0.169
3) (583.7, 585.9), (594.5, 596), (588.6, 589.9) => 0.254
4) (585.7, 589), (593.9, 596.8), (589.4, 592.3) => 0.072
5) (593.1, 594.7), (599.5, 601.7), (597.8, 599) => -0.008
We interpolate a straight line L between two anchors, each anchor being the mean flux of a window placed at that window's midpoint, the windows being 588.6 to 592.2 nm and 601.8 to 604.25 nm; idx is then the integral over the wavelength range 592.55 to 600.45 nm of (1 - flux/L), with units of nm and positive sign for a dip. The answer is -0.41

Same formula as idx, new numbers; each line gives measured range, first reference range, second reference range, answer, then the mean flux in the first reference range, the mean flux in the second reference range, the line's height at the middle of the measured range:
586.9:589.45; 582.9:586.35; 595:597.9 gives 0.24 nm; 58.3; 56.6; 57.8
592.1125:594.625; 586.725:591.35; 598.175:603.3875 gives -0.17 nm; 52.7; 56.4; 54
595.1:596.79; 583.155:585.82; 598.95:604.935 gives 0.04 nm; 58.6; 56.6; 57.3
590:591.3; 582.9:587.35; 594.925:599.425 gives 0.06 nm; 58.1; 56.8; 57.5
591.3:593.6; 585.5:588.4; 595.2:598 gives -0.05 nm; 56.2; 56.6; 56.4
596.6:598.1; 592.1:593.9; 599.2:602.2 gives -0.01 nm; 57.6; 56.6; 57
